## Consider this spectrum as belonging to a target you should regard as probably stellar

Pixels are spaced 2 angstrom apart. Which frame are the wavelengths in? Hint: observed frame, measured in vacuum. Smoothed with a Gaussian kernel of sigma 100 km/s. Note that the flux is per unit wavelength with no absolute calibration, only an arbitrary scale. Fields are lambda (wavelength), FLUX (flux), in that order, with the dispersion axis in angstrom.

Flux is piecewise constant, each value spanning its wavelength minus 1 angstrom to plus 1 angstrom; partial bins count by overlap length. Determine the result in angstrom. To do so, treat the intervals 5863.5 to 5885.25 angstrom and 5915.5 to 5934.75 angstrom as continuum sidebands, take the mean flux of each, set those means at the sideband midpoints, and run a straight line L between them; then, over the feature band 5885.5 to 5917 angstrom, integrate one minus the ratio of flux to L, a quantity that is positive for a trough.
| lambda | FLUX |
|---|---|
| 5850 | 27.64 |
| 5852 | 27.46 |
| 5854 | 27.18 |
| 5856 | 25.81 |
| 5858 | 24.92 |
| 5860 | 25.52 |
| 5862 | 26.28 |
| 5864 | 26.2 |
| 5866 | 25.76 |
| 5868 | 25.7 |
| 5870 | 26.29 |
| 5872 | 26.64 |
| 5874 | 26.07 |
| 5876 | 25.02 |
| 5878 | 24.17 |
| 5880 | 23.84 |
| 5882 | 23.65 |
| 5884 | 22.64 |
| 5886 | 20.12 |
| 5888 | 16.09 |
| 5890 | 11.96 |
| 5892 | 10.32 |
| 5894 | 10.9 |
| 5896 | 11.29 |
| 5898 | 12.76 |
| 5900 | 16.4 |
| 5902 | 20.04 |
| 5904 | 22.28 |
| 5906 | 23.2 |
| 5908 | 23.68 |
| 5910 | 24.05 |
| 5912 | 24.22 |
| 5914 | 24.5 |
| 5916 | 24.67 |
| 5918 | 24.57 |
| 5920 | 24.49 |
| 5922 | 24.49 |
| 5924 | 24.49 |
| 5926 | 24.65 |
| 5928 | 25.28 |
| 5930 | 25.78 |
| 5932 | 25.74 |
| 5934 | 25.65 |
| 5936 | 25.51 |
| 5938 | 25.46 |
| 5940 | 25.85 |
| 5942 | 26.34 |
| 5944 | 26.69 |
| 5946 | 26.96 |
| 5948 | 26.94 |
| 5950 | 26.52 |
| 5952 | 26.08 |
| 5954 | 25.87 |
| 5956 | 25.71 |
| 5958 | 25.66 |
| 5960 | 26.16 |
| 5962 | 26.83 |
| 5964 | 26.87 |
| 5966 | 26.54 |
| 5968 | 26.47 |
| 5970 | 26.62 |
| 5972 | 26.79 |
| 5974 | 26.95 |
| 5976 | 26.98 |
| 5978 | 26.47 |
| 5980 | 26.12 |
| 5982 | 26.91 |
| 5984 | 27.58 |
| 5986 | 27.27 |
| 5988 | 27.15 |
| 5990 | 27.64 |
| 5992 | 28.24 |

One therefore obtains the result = 8.2 angstrom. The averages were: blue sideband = 25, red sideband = 25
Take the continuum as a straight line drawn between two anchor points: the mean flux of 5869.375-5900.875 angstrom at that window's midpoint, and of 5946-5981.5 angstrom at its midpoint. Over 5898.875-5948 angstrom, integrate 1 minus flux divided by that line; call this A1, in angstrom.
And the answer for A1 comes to -3.5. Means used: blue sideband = 19.2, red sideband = 26.5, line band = 24.4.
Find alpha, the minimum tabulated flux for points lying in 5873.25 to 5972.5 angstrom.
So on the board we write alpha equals 10.32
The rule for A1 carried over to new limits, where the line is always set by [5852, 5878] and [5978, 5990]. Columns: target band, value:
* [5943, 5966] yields 0.3 angstrom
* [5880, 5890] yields 2.3 angstrom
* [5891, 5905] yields 6.1 angstrom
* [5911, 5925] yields 1.0 angstrom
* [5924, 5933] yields 0.4 angstrom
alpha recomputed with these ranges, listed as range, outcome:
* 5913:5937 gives 24.49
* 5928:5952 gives 25.28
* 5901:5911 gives 20.04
